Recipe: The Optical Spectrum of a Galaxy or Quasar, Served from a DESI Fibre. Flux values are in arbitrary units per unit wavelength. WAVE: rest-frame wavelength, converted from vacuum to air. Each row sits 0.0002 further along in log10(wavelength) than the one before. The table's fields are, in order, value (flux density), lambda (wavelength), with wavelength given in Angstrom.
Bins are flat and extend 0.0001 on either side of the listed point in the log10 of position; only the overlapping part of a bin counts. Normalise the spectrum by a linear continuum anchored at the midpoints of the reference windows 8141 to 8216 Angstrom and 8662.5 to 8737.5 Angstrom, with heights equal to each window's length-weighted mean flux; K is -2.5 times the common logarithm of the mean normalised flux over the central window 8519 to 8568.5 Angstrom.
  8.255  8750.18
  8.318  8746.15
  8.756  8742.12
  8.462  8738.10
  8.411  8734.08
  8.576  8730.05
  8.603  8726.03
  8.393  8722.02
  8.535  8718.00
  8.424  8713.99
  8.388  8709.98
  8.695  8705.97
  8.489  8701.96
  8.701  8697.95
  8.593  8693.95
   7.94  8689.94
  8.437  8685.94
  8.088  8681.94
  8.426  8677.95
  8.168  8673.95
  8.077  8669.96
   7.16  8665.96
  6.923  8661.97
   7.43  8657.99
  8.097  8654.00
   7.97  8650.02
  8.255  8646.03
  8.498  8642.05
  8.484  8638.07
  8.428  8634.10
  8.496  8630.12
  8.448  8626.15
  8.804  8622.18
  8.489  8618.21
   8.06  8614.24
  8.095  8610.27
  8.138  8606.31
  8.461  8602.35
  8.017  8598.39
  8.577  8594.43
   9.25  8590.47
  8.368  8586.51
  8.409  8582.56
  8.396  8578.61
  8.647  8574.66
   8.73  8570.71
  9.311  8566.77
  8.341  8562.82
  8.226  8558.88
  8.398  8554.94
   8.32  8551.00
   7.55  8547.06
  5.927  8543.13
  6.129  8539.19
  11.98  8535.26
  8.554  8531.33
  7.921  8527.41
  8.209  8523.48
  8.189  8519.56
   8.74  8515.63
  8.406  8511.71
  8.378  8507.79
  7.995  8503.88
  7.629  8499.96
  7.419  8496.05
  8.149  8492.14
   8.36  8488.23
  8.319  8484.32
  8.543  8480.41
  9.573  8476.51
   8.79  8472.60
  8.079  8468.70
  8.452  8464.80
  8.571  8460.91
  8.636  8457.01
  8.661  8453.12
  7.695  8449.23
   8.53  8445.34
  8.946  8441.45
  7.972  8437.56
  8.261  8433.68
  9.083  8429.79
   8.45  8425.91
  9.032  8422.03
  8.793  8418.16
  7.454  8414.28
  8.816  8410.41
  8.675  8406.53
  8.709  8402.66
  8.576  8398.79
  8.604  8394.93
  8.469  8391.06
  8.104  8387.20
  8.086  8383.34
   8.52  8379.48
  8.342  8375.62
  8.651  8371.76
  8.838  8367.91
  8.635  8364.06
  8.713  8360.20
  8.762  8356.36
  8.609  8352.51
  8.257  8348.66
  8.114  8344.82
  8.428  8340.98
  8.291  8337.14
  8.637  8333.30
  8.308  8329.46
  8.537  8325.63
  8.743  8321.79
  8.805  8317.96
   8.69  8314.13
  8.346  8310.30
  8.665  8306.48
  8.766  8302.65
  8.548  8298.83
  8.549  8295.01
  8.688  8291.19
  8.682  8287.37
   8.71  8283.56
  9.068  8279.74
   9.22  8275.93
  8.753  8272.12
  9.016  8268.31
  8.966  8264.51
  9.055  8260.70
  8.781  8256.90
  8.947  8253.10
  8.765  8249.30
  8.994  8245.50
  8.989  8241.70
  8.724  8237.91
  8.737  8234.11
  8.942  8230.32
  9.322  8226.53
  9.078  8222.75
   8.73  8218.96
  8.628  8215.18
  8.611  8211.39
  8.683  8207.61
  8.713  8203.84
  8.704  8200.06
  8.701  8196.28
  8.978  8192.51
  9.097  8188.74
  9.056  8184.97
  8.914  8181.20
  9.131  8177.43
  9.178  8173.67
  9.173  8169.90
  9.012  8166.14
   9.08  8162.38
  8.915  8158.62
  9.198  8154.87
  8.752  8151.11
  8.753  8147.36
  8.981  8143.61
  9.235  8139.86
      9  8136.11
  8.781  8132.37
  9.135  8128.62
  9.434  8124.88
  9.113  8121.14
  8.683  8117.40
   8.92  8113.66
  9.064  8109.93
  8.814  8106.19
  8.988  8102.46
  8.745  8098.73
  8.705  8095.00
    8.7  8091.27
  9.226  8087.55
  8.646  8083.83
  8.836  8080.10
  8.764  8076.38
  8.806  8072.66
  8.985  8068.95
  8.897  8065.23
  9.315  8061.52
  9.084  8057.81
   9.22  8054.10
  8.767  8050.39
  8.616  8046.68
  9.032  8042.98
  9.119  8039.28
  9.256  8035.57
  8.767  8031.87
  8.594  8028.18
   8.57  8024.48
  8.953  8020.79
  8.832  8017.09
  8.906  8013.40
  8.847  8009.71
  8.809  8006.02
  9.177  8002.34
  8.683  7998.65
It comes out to 0.034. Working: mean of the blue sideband 8.92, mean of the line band 8.23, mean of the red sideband 8.31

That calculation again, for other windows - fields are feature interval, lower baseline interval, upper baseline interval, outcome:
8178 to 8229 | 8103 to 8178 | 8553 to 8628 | 0.01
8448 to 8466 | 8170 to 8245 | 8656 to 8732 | 0.01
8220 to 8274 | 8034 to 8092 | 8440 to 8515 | -0.03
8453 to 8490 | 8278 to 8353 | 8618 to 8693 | -0.03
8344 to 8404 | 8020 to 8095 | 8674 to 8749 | 0.02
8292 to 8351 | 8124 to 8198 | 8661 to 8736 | 0.04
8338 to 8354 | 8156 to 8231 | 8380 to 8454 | 0.04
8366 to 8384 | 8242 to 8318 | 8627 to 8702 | 0.02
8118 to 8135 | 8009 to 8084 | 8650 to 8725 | -0.03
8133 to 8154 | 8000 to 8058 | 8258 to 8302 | -0.01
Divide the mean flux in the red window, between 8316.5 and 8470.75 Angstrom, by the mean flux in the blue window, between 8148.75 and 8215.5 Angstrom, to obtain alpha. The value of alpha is 0.95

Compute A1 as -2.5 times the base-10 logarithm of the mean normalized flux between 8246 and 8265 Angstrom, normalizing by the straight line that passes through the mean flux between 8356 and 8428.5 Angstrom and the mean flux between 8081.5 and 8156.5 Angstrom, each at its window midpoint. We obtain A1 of -0.02 mag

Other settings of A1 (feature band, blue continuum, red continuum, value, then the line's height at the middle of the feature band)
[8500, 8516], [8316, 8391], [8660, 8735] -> 0.018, 8.39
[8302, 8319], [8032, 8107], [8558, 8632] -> 0.011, 8.73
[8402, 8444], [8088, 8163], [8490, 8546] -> -0.031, 8.31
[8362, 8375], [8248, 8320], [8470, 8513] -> -0.009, 8.6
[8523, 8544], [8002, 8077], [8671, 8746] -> 0.044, 8.57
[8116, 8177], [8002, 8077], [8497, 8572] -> -0.032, 8.77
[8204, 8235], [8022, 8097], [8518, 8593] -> -0.014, 8.72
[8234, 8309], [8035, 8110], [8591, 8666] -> -0.021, 8.66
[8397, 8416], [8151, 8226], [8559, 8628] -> 0.030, 8.69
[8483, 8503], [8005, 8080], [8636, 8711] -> 0.053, 8.36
